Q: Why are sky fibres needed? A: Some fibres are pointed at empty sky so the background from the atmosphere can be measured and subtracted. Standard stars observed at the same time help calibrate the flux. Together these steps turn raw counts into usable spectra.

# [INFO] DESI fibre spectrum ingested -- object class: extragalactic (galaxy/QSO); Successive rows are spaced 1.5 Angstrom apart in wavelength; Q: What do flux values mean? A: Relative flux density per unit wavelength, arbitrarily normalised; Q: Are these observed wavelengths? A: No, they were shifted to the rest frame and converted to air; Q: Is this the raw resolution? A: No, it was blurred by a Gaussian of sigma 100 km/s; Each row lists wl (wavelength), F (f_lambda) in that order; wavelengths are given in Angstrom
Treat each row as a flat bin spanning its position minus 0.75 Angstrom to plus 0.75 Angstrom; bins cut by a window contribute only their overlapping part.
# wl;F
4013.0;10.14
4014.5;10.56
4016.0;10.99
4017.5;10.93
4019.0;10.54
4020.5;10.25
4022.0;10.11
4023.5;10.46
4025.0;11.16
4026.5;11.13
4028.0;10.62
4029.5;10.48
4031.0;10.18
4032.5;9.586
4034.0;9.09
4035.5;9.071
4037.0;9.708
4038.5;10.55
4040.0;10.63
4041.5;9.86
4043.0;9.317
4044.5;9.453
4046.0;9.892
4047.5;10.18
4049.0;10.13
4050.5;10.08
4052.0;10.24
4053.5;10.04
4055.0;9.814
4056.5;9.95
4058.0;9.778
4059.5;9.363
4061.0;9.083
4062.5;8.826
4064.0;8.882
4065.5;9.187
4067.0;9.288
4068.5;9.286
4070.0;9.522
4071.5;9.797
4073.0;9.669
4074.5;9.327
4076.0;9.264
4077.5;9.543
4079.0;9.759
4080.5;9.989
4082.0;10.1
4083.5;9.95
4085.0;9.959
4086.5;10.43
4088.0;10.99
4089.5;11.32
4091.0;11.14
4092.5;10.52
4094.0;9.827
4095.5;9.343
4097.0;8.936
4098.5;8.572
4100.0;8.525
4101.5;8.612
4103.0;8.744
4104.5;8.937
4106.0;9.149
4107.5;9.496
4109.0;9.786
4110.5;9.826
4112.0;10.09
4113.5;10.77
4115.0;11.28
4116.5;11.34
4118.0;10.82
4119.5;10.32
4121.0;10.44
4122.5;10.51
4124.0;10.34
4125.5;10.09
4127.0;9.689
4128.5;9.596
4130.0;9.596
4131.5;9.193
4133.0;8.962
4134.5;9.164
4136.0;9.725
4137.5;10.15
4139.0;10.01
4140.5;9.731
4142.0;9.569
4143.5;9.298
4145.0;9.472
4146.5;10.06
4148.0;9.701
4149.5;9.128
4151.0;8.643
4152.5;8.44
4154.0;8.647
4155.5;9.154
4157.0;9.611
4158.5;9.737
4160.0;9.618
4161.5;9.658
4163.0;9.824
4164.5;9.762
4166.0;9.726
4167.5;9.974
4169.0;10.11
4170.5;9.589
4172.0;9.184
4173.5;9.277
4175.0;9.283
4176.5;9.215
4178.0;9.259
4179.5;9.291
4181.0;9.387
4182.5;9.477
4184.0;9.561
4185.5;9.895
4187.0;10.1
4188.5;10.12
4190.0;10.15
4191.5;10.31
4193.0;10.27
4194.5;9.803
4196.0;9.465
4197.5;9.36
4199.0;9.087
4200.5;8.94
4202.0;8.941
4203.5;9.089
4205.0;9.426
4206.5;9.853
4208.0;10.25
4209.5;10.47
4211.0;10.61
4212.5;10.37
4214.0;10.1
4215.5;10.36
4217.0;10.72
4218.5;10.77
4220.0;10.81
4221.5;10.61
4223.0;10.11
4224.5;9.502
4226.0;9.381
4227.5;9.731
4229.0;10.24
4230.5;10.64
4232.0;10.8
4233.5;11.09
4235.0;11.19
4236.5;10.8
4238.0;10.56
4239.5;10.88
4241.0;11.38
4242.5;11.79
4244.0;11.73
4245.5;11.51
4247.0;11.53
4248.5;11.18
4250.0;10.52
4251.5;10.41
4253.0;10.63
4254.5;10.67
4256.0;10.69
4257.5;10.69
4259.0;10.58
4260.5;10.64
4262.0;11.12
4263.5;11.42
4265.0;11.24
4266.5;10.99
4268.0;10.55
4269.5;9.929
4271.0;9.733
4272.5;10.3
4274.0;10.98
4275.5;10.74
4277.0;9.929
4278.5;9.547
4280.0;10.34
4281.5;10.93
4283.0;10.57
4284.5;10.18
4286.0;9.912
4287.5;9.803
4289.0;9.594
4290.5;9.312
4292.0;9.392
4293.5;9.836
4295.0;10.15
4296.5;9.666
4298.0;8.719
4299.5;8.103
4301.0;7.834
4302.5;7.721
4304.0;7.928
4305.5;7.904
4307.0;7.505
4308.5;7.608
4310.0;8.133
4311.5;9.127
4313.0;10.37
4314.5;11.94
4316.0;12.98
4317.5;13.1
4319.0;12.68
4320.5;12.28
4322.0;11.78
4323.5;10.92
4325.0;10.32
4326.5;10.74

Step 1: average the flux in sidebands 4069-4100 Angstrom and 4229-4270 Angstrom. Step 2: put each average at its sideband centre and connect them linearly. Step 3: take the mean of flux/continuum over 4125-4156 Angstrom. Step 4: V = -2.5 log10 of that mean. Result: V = 0.09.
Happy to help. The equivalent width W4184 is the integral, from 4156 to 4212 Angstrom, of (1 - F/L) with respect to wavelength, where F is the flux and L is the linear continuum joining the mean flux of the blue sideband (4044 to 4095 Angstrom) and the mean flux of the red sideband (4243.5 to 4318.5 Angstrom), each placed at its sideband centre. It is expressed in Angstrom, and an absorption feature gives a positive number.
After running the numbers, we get 1.82 Angstrom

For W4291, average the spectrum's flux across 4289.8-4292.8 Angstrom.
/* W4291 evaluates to 9.36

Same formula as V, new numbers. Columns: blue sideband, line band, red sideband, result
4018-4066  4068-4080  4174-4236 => 0.04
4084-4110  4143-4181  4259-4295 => 0.05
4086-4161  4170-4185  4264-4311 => 0.04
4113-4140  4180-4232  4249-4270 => 0.06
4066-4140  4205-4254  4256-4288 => -0.03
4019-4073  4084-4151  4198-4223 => 0.01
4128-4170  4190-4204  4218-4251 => 0.08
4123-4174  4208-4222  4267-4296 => -0.07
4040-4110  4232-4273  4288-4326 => -0.12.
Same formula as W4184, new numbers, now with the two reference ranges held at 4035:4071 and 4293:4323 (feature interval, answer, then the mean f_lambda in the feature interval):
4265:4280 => -0.90 Angstrom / 10.3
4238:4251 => -2.00 Angstrom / 11.3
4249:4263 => -1.33 Angstrom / 10.7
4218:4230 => -0.49 Angstrom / 10.1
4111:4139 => -1.17 Angstrom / 10.1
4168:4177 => 0.24 Angstrom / 9.46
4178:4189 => 0.09 Angstrom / 9.65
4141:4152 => 0.36 Angstrom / 9.4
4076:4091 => -0.83 Angstrom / 10.2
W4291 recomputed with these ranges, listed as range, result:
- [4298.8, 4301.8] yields 7.96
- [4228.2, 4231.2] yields 10.4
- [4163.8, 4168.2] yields 9.82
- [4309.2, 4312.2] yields 8.6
